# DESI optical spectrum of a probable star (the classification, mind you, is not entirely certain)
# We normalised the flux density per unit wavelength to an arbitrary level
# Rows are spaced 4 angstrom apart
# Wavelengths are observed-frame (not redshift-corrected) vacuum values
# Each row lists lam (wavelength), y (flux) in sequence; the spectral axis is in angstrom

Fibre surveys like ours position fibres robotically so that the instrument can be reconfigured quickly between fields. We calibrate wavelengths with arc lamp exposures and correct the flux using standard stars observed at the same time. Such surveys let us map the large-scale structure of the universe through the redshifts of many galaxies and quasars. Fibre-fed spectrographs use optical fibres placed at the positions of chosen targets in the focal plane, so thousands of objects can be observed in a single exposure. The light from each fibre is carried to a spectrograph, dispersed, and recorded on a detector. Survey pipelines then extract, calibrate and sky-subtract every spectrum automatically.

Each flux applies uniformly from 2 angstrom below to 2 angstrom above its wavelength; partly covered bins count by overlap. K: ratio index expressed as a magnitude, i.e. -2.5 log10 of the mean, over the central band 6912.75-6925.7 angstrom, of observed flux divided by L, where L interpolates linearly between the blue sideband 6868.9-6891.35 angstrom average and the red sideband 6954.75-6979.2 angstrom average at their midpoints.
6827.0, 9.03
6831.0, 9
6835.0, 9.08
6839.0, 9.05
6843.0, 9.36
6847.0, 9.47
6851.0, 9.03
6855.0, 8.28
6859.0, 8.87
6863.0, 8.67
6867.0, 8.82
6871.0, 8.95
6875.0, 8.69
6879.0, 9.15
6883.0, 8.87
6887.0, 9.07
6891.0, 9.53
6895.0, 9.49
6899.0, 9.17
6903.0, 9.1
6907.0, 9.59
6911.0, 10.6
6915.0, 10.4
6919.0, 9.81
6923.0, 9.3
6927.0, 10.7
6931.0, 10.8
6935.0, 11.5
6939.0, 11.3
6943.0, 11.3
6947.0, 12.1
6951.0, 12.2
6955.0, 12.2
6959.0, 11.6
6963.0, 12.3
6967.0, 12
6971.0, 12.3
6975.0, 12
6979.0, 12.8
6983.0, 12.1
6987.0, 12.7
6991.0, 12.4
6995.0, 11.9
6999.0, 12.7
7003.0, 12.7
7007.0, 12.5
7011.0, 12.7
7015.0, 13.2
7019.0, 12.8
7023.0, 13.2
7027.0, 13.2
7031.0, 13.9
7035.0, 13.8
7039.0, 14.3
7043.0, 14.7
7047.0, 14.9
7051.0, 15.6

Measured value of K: 0.05 mag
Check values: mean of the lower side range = 9.01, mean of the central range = 9.9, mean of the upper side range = 12.1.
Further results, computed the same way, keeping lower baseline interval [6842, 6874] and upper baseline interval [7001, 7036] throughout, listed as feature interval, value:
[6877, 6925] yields 0.058 mag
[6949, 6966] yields -0.052 mag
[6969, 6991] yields -0.026 mag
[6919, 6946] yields 0.007 mag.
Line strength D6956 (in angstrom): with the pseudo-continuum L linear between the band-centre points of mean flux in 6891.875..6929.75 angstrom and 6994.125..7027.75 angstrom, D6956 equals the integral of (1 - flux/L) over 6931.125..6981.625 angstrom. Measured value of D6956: -3.5 angstrom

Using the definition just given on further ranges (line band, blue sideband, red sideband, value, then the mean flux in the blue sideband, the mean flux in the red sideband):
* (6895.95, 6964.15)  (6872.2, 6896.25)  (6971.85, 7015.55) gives -1.5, 9.12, 12.5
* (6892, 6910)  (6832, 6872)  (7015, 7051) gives 1.5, 8.96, 13.9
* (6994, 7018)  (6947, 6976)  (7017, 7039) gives 0.7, 12.1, 13.5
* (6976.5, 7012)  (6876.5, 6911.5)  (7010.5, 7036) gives -0.3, 9.34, 13.3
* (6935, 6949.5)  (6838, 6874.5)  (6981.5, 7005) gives -0.6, 8.93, 12.4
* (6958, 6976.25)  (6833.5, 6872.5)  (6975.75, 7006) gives -0.3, 8.96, 12.5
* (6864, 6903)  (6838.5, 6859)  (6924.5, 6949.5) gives 3.3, 9.02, 11.3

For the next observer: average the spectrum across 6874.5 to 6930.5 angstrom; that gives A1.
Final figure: 9.59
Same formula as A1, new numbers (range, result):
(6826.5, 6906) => 9.04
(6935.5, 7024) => 12.3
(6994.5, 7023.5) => 12.7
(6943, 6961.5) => 12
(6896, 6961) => 10.7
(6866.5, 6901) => 9.09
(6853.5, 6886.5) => 8.81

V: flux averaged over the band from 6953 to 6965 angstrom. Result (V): 12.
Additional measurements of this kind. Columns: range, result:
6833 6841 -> 9.07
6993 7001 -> 12.3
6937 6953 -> 11.7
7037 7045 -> 14.5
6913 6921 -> 10.1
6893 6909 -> 9.34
